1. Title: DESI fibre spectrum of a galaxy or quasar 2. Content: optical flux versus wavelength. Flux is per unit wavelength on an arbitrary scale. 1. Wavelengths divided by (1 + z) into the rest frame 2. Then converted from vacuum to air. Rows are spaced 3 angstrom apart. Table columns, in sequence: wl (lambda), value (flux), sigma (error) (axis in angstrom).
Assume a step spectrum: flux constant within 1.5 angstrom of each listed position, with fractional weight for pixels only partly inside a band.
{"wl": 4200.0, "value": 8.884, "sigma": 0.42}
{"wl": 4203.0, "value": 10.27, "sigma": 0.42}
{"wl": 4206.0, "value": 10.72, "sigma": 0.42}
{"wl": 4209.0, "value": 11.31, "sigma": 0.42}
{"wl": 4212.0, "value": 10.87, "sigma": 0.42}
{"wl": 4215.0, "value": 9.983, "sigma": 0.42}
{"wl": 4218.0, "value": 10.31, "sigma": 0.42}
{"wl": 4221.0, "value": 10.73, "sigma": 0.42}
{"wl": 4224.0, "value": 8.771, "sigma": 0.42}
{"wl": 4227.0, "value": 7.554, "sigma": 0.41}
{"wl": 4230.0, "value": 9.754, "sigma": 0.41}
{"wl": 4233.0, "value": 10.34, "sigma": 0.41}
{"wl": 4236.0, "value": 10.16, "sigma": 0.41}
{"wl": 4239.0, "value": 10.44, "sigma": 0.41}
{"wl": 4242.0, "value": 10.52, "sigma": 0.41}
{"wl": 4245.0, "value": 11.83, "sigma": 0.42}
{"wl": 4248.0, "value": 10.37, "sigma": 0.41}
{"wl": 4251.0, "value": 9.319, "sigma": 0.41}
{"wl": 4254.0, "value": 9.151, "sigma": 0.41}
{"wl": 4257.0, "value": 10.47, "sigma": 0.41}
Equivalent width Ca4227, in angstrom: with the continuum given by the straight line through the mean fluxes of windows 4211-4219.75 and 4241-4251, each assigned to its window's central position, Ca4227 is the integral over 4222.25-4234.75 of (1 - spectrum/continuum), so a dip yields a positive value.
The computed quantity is 1.6 angstrom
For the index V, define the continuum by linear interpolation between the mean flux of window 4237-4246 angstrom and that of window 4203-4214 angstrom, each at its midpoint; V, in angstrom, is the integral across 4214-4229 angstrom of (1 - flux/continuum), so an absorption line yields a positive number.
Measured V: 1.9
